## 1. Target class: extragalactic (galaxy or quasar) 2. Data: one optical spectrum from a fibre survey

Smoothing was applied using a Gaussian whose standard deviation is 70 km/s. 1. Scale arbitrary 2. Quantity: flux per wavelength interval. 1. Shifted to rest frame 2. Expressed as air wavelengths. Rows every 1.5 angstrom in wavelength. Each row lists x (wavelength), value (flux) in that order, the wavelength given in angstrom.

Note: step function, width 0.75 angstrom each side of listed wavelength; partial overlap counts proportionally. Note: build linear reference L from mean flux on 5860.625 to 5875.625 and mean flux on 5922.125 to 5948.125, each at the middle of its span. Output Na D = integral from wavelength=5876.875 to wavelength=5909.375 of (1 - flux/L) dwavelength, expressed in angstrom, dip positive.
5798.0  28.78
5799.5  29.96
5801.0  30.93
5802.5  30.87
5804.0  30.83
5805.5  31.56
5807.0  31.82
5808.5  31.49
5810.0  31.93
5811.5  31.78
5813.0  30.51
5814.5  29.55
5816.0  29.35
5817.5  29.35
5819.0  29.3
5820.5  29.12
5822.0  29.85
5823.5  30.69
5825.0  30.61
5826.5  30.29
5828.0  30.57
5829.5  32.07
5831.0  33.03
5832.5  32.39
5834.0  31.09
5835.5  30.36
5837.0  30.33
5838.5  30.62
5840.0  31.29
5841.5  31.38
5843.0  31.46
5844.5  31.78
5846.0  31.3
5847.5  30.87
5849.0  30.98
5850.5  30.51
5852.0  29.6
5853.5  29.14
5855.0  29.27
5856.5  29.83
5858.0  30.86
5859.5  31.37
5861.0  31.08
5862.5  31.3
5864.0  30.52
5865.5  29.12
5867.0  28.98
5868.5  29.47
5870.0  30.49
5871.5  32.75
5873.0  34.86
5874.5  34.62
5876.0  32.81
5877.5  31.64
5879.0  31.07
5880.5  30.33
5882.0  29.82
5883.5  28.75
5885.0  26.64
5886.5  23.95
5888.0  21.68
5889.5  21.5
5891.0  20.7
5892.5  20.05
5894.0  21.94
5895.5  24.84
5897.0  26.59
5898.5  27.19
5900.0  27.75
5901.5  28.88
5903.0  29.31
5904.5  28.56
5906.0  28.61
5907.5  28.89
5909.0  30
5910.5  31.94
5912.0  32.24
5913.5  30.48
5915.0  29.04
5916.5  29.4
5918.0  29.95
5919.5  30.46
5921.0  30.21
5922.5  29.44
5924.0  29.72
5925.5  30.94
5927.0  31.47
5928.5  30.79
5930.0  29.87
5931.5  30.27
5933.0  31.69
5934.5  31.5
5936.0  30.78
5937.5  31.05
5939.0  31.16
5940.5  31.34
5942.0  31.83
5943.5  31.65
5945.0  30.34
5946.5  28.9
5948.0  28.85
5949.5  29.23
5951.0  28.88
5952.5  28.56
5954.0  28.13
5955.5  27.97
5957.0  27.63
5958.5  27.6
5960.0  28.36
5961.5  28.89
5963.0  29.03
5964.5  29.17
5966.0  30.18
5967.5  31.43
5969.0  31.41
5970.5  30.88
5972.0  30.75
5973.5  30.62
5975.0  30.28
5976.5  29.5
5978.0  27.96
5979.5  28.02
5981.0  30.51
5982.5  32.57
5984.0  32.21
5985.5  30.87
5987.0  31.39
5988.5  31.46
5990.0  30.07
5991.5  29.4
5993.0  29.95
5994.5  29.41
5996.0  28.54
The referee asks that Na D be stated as 4.6 angstrom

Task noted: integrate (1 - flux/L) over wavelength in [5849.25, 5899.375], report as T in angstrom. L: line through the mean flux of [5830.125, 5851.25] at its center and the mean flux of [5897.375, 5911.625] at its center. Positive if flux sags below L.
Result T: 2.5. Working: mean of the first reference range 31.2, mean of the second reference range 29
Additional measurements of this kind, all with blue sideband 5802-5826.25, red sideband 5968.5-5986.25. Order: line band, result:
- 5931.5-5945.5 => -0.35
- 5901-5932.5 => 0.45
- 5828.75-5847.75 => -0.55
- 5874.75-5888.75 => 0.81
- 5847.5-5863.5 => 0.05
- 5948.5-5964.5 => 1.05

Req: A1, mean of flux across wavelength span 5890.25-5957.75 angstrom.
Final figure 29.1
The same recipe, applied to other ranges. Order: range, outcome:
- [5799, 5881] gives 30.9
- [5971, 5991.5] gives 30.4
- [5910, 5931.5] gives 30.4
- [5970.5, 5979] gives 29.9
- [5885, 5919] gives 27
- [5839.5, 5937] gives 29.5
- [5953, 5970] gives 29.1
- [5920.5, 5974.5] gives 30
